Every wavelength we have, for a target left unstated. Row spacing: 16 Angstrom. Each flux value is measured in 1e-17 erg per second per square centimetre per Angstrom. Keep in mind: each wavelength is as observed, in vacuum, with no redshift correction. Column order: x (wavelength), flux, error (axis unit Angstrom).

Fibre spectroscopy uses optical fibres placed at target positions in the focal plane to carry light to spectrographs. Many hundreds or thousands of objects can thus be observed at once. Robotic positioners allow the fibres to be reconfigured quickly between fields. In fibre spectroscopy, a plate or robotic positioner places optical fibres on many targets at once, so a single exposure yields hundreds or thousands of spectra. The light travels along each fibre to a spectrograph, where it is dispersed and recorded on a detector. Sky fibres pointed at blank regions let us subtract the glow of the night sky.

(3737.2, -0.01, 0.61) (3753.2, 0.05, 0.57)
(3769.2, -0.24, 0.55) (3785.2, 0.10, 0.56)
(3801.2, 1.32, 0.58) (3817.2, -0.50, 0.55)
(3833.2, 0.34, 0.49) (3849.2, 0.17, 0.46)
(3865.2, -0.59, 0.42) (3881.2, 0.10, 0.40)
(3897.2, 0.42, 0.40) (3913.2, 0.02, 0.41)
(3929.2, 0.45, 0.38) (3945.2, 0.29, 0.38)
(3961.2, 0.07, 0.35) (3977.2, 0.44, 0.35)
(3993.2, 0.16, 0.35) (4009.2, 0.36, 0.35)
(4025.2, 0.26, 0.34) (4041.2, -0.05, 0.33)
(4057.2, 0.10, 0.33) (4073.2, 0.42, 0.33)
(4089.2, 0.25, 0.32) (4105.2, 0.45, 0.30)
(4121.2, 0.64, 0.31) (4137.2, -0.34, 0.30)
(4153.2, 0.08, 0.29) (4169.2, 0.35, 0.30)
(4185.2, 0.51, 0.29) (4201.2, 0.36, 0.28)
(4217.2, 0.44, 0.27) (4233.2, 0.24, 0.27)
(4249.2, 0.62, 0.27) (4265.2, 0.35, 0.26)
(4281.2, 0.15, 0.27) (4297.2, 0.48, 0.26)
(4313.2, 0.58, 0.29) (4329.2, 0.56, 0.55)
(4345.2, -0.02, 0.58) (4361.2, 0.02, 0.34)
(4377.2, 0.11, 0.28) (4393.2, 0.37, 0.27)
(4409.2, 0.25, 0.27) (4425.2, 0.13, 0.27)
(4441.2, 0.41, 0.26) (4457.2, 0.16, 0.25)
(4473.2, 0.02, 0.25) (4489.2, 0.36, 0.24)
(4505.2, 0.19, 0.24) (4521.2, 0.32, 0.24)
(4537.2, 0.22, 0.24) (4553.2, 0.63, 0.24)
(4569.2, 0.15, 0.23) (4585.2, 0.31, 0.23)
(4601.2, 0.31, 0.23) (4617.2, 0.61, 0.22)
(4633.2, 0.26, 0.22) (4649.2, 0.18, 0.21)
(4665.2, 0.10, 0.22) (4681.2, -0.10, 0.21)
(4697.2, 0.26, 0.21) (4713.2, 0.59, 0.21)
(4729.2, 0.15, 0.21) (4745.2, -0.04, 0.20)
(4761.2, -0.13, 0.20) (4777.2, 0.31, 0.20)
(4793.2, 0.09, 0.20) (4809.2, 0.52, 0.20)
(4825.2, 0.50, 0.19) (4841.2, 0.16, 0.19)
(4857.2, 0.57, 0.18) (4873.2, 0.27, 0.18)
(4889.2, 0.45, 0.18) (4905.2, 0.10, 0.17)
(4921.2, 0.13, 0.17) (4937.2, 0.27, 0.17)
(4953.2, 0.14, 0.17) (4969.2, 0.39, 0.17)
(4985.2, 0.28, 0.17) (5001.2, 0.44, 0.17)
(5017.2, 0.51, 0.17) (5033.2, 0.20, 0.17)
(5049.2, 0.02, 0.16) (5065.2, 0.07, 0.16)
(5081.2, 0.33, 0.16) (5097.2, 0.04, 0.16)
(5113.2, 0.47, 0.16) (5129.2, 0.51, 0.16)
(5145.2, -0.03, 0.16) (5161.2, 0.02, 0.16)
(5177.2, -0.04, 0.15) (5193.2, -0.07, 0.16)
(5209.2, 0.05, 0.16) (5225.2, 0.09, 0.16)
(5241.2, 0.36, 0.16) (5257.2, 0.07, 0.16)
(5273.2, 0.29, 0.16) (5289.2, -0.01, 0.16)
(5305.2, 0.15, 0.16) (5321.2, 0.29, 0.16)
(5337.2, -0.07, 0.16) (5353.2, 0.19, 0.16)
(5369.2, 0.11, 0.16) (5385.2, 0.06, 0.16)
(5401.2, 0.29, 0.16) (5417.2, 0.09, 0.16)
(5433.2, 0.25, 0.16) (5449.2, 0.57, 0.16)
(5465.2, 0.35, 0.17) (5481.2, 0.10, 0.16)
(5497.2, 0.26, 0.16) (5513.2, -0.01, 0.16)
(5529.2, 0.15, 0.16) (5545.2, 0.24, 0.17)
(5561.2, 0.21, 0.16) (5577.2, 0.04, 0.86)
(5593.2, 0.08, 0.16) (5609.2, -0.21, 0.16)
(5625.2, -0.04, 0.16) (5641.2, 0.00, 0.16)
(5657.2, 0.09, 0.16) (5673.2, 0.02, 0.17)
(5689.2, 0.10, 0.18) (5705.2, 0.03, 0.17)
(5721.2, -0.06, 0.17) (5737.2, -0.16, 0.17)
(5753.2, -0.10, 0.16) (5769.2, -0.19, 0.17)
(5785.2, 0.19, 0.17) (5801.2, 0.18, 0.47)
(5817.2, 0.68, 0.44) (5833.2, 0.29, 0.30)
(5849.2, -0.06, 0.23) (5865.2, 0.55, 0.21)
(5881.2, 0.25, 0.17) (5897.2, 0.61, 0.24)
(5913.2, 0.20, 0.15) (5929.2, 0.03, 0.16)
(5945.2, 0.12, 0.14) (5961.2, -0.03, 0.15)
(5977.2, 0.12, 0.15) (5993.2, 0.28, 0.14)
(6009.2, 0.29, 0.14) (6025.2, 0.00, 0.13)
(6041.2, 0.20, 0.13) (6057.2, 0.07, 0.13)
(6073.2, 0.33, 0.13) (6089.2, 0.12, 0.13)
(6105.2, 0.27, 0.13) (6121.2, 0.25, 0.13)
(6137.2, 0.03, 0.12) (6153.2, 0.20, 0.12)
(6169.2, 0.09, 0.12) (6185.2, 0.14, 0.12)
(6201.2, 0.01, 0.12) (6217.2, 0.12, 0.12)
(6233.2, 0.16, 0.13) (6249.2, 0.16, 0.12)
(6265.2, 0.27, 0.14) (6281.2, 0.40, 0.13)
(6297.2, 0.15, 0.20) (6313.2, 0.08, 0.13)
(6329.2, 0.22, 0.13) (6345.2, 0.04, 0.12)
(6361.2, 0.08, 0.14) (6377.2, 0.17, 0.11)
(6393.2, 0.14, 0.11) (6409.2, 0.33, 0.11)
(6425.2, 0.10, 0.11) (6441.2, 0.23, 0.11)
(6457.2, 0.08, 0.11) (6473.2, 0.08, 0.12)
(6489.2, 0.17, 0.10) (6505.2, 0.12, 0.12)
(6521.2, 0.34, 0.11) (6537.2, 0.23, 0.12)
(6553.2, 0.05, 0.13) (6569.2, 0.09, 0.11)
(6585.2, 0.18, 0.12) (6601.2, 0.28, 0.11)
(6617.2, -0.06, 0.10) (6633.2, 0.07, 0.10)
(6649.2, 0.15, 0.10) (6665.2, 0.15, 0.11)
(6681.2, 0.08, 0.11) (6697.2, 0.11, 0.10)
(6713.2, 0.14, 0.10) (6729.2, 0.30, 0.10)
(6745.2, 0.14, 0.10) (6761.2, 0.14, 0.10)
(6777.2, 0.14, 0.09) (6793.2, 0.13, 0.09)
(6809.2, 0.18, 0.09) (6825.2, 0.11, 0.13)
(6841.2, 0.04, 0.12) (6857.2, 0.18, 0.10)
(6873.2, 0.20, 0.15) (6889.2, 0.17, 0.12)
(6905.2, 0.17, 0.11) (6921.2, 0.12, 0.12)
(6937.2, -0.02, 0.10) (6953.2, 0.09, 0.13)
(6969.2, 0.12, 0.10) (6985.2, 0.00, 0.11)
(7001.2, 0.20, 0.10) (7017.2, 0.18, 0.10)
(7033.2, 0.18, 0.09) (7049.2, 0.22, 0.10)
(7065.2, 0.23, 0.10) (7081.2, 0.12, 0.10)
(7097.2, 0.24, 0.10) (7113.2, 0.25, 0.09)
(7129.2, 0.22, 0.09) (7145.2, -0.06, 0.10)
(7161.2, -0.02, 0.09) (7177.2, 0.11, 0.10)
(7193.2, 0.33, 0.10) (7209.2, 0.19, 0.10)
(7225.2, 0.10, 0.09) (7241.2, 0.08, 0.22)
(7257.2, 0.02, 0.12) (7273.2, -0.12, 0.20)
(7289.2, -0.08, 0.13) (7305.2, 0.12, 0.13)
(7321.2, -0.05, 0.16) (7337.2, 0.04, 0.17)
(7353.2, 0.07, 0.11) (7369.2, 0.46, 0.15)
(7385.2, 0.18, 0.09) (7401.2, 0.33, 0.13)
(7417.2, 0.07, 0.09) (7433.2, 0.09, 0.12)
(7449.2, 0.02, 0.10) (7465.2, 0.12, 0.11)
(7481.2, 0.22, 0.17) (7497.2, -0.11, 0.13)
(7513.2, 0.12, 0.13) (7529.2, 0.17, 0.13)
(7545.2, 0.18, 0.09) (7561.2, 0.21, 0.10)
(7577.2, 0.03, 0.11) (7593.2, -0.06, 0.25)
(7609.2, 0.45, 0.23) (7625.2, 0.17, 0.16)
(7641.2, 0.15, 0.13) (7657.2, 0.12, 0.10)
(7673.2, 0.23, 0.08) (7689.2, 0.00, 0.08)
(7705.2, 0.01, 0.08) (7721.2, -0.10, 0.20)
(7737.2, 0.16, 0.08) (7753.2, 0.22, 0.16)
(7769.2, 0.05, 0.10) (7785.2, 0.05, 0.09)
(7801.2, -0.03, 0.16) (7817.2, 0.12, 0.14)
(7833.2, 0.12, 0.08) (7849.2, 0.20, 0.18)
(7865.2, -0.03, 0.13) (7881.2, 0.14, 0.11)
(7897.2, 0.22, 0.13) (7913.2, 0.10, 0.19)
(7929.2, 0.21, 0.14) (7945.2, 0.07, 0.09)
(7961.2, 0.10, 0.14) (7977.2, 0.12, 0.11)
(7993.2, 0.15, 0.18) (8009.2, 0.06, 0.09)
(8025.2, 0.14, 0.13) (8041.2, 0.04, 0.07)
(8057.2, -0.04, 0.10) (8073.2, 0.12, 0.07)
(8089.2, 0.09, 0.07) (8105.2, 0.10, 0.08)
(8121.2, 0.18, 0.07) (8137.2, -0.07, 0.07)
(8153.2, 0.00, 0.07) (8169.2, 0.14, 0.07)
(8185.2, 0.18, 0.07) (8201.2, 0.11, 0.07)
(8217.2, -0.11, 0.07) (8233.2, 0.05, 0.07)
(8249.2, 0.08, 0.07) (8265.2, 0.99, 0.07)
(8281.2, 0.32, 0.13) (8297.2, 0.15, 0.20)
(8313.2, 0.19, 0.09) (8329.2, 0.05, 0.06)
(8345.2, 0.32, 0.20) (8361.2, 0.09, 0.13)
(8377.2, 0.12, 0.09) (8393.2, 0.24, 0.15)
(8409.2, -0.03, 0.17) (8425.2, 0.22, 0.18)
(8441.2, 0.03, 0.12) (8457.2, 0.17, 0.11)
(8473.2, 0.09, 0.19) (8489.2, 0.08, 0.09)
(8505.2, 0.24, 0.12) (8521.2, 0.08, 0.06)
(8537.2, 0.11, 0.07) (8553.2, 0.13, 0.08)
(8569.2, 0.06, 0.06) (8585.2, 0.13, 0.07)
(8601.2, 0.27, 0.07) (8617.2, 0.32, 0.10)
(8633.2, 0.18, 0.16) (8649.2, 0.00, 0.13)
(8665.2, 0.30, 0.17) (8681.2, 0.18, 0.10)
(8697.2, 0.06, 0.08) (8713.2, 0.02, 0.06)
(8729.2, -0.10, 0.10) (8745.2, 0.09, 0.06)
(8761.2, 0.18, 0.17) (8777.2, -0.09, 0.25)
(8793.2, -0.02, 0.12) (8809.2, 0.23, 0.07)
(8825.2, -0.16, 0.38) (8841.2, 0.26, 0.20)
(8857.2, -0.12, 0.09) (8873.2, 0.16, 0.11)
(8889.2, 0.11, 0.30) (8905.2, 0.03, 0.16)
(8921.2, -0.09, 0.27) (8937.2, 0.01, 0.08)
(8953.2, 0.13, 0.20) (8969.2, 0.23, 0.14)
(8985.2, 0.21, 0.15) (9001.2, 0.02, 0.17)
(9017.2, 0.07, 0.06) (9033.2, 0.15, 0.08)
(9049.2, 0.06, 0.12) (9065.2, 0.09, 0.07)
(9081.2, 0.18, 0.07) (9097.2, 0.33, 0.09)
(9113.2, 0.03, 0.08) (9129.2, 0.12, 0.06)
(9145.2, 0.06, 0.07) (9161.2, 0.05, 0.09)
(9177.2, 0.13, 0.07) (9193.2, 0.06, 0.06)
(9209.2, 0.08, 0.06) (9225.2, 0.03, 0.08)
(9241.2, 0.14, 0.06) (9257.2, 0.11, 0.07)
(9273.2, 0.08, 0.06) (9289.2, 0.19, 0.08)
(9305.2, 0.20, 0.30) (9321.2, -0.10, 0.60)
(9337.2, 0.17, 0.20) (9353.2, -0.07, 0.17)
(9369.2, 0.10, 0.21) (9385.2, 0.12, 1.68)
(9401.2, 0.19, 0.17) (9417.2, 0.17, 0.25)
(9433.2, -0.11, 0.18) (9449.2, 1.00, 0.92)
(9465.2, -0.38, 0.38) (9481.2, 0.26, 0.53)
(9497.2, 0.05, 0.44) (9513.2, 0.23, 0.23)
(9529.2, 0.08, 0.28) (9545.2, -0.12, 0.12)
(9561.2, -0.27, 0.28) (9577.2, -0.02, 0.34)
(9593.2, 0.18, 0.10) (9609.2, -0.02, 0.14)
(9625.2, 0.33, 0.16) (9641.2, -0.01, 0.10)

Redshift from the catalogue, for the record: 1.218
